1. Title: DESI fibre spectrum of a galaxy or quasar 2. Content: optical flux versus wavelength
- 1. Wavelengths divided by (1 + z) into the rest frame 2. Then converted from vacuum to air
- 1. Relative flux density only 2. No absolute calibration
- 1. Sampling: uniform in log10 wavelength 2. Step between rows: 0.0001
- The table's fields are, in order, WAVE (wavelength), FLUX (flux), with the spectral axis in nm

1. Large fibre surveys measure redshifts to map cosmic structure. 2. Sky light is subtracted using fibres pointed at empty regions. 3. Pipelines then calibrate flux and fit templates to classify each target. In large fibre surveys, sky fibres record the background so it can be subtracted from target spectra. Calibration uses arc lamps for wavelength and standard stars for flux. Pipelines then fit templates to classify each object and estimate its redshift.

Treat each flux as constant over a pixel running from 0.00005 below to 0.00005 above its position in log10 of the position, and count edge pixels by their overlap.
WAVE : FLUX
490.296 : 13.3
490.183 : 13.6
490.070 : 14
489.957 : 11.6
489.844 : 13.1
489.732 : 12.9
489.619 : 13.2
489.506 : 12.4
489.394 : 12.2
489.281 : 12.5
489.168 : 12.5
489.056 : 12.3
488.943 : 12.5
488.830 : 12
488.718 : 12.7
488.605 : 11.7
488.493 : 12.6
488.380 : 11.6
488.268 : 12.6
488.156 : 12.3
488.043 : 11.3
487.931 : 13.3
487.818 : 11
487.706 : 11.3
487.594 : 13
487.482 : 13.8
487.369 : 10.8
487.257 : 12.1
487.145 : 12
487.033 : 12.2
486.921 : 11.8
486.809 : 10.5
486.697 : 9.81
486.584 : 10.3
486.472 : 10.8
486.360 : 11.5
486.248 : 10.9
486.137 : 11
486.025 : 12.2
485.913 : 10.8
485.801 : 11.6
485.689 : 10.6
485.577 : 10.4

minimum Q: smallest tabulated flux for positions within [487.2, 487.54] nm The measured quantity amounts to 10.8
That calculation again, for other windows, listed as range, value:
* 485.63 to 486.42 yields 10.6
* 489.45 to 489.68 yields 12.4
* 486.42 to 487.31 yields 9.81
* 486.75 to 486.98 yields 10.5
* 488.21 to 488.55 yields 11.6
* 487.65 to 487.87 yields 11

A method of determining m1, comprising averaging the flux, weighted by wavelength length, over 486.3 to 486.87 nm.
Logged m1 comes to 10.6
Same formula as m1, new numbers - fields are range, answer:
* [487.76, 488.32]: 12.1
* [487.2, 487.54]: 12.2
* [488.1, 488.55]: 12.3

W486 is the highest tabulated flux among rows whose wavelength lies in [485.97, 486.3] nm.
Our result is 12.2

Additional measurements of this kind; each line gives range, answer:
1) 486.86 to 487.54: 13.8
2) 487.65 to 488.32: 13.3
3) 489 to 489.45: 12.5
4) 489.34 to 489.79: 13.2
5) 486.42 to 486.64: 10.8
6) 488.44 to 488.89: 12.7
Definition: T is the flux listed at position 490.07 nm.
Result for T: 14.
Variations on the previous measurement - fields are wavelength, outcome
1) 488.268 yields 12.6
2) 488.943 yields 12.5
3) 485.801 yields 11.6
